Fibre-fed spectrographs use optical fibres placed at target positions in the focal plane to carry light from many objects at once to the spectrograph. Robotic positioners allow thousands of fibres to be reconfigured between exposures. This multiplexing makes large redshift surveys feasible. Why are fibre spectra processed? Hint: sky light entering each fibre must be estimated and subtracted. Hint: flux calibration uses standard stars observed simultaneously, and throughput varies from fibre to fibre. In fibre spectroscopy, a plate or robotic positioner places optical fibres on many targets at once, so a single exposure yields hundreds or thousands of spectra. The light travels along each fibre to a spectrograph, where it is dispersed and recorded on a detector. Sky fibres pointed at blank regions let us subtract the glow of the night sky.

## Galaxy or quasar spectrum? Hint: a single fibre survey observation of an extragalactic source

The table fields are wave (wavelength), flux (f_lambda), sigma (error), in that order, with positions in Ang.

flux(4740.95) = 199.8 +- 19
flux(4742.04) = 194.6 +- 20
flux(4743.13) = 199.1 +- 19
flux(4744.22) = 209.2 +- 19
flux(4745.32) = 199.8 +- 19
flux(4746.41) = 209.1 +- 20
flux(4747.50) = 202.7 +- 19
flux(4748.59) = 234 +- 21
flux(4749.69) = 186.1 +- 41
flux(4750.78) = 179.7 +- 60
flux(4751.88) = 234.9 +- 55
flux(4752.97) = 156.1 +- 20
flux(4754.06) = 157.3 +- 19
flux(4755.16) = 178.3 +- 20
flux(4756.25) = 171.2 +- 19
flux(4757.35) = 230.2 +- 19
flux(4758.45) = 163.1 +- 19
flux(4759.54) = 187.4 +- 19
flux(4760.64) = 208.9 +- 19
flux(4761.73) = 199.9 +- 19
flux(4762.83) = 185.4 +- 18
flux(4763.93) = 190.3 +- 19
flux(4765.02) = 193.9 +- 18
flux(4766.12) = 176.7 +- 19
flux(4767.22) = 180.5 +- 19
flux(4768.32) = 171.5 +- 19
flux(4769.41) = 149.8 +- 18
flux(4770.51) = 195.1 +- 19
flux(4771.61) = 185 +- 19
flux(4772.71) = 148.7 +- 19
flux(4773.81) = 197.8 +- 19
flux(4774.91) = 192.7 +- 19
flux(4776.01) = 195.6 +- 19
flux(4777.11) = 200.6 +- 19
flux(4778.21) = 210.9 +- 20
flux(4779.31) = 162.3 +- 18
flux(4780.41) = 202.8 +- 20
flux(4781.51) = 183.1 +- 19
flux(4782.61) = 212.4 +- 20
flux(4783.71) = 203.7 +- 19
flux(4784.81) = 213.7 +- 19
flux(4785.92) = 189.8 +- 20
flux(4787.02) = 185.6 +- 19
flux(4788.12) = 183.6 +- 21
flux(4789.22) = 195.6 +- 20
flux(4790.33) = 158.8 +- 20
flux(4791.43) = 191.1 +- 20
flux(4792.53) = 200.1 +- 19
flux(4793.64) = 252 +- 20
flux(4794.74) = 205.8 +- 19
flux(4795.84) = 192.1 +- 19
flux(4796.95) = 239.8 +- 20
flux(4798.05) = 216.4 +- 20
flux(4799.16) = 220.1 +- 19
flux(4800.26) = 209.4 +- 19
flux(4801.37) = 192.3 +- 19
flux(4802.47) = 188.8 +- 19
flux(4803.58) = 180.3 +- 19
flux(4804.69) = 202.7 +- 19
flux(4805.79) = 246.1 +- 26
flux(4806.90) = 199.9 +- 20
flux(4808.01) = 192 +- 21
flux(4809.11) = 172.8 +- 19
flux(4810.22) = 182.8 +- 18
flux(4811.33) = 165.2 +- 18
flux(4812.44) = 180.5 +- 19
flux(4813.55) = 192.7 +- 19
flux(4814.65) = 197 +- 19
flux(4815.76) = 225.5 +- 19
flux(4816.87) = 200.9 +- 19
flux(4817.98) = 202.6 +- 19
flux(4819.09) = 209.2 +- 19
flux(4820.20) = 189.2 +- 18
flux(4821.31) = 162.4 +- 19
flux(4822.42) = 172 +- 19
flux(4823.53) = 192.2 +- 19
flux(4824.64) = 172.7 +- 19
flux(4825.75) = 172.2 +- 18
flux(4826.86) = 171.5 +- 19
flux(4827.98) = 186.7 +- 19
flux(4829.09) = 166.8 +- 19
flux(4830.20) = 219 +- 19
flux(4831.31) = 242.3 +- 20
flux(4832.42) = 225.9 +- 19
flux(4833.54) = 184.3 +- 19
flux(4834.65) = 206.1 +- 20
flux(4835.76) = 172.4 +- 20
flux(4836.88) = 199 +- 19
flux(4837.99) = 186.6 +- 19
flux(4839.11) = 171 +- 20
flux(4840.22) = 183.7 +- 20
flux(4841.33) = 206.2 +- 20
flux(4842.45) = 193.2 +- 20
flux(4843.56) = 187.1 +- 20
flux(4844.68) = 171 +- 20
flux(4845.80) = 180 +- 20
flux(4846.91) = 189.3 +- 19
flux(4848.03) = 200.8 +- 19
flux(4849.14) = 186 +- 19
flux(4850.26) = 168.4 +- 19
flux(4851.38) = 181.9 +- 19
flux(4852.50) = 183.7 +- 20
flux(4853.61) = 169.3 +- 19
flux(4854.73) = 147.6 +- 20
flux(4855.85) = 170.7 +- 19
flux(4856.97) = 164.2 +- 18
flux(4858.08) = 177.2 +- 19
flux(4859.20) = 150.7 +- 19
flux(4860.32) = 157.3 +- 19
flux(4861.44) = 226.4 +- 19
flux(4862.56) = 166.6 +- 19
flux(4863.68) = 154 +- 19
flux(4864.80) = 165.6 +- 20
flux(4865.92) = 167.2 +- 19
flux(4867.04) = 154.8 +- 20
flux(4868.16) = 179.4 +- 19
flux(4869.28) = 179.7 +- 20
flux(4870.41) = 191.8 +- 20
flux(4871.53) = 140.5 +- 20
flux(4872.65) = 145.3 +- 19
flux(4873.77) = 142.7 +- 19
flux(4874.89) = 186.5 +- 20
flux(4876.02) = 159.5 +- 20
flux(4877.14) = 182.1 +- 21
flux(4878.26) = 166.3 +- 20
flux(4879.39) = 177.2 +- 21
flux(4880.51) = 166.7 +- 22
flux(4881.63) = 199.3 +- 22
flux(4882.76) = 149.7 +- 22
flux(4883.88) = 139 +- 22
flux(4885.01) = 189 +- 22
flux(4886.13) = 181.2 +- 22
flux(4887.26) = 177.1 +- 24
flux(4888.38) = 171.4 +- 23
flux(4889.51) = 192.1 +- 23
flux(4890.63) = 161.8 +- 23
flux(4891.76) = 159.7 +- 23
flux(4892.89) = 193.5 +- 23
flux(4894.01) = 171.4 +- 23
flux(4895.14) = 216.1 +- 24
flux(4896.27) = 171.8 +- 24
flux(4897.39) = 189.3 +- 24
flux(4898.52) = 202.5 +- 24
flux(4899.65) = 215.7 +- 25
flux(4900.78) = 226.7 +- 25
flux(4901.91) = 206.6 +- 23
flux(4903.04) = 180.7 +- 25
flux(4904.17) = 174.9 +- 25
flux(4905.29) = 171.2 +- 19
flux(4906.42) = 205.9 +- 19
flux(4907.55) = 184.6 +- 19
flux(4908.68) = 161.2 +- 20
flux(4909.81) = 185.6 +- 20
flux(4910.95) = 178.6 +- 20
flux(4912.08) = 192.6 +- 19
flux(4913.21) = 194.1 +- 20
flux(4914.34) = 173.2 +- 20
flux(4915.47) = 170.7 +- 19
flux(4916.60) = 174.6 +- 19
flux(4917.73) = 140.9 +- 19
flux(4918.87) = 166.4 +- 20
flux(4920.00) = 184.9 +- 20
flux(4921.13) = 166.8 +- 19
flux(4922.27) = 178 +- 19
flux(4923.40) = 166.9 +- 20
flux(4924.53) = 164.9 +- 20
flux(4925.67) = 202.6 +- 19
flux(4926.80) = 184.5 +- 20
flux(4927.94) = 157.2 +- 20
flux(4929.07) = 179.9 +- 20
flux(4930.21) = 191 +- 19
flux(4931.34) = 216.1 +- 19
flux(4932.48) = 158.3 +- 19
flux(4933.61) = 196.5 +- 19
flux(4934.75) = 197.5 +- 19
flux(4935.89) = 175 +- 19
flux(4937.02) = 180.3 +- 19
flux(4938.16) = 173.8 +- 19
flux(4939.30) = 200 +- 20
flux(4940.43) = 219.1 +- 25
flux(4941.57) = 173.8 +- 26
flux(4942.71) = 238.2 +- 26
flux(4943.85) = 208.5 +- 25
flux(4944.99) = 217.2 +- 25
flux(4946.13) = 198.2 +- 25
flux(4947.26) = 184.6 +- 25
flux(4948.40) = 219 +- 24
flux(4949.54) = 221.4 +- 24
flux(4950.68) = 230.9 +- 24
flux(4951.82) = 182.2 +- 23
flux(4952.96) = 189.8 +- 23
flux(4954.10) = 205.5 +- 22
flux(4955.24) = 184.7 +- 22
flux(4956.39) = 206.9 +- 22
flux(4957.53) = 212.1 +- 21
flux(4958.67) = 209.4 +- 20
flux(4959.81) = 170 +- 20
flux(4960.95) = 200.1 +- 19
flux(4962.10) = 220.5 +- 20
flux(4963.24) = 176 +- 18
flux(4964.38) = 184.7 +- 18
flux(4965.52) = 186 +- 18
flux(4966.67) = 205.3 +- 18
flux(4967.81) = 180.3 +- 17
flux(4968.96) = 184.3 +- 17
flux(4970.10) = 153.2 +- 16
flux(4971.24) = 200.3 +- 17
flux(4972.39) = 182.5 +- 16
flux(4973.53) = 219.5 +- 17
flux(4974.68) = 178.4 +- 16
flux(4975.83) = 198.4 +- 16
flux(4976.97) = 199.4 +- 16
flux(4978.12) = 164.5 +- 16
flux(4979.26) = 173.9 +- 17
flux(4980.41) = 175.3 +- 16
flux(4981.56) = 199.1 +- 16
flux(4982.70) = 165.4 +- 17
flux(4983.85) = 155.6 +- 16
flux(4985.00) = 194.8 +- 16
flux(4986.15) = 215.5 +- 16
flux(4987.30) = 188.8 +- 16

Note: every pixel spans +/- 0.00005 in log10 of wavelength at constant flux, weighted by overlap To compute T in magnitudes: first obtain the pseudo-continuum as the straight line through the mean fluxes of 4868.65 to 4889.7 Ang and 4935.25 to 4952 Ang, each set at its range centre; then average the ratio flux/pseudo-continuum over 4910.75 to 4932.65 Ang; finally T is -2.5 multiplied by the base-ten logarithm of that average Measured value 0.080 mag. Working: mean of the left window 170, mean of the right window 202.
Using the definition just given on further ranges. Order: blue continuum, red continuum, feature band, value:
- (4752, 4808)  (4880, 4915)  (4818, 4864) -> 0.027 mag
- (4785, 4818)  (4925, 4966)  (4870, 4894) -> 0.160 mag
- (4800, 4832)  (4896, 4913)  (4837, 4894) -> 0.103 mag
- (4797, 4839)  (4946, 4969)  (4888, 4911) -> 0.055 mag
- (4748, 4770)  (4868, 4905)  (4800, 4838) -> -0.060 mag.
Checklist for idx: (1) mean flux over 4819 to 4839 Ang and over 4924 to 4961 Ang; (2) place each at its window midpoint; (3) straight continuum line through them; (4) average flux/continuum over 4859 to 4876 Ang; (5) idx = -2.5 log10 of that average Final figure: 0.148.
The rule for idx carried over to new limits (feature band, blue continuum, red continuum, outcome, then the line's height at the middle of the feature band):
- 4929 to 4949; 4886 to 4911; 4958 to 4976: -0.043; 189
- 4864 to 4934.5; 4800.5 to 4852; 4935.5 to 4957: 0.111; 197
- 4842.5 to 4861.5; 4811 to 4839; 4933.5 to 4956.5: 0.101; 194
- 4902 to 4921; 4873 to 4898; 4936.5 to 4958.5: 0.049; 186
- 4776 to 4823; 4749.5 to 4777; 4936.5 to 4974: -0.056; 187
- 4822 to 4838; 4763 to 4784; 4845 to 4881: -0.087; 177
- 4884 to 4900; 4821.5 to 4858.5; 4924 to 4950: 0.035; 190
